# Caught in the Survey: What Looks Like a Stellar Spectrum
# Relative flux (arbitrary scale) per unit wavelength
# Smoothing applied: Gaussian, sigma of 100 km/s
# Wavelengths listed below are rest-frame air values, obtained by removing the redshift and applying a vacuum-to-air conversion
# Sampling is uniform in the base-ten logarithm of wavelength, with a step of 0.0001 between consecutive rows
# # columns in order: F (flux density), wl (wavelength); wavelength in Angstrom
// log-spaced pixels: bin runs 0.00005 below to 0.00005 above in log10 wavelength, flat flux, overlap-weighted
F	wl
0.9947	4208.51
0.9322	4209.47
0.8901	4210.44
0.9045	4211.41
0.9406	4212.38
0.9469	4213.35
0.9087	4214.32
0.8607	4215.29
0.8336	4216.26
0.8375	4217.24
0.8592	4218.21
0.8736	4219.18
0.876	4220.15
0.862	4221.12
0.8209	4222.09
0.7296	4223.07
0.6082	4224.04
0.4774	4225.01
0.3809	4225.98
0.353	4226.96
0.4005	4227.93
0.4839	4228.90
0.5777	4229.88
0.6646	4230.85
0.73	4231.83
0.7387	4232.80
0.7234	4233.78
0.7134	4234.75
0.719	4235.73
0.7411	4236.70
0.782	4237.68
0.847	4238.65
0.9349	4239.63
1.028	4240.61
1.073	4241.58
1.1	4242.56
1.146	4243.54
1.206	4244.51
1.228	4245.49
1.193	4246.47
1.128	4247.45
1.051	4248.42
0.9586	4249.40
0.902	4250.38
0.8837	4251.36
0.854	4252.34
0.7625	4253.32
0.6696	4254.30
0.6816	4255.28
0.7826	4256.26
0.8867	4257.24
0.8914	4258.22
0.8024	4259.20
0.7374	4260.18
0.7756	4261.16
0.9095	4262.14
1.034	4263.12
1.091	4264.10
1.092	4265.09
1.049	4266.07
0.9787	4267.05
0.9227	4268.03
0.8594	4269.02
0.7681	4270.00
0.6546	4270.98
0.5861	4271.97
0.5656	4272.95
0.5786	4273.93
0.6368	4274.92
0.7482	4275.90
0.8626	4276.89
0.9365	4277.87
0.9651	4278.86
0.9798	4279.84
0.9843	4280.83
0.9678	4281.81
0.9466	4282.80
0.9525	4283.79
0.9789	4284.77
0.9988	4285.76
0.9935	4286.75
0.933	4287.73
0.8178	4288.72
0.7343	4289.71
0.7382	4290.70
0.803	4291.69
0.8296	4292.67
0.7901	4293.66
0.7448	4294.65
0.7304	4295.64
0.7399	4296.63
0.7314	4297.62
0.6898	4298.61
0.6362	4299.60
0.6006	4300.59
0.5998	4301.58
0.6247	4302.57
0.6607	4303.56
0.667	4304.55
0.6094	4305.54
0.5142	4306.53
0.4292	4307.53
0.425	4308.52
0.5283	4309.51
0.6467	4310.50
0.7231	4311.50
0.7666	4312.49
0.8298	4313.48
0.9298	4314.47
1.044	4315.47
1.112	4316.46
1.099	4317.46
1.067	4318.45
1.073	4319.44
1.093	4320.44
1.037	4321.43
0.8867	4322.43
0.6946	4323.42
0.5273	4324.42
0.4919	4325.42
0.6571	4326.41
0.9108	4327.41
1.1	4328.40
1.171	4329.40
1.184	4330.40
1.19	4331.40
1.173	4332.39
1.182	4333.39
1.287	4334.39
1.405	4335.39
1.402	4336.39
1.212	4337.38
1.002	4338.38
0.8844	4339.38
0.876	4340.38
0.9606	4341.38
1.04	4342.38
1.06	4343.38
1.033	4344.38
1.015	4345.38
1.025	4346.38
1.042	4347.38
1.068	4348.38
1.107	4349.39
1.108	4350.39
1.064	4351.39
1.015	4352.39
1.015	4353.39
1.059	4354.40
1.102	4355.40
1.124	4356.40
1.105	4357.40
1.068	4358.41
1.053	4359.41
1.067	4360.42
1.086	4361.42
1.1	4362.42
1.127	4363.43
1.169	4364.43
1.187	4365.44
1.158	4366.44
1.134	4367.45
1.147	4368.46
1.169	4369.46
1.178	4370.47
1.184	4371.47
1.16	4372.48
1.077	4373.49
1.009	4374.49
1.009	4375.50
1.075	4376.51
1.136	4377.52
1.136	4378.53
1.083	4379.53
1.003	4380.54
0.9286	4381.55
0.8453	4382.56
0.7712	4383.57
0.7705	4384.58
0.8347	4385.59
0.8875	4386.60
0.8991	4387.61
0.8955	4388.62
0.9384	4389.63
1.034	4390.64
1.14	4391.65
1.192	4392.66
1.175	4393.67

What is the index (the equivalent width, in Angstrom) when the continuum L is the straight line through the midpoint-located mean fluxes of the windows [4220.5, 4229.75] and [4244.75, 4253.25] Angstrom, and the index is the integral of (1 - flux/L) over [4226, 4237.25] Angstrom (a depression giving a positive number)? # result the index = 1.4 Angstrom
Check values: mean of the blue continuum 0.573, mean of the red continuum 1.02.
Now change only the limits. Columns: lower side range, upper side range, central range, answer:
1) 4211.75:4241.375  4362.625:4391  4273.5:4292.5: -0.4 Angstrom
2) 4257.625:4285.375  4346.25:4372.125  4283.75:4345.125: 6.9 Angstrom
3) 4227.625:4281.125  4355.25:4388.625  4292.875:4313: 6.2 Angstrom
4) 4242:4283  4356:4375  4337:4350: 0.6 Angstrom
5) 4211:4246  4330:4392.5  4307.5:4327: 3.3 Angstrom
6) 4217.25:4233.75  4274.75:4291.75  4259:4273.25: -0.6 Angstrom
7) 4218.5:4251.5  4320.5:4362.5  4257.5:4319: 7.9 Angstrom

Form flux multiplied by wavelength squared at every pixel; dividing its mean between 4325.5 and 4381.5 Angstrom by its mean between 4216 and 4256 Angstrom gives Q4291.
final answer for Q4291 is 1.41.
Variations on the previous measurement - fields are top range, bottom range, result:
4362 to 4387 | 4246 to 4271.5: 1.24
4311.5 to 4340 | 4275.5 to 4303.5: 1.25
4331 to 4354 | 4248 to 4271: 1.29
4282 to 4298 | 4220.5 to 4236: 1.39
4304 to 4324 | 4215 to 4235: 1.23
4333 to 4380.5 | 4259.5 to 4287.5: 1.30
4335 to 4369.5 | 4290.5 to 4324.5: 1.45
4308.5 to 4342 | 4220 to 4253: 1.23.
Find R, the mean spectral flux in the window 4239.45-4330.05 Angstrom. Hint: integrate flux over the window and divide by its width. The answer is 0.849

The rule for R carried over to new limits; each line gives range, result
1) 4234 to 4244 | 0.903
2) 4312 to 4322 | 1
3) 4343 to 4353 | 1.05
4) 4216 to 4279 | 0.823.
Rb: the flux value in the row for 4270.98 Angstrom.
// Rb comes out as 0.6546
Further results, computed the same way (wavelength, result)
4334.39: 1.287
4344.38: 1.033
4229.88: 0.5777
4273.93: 0.5786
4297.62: 0.7314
